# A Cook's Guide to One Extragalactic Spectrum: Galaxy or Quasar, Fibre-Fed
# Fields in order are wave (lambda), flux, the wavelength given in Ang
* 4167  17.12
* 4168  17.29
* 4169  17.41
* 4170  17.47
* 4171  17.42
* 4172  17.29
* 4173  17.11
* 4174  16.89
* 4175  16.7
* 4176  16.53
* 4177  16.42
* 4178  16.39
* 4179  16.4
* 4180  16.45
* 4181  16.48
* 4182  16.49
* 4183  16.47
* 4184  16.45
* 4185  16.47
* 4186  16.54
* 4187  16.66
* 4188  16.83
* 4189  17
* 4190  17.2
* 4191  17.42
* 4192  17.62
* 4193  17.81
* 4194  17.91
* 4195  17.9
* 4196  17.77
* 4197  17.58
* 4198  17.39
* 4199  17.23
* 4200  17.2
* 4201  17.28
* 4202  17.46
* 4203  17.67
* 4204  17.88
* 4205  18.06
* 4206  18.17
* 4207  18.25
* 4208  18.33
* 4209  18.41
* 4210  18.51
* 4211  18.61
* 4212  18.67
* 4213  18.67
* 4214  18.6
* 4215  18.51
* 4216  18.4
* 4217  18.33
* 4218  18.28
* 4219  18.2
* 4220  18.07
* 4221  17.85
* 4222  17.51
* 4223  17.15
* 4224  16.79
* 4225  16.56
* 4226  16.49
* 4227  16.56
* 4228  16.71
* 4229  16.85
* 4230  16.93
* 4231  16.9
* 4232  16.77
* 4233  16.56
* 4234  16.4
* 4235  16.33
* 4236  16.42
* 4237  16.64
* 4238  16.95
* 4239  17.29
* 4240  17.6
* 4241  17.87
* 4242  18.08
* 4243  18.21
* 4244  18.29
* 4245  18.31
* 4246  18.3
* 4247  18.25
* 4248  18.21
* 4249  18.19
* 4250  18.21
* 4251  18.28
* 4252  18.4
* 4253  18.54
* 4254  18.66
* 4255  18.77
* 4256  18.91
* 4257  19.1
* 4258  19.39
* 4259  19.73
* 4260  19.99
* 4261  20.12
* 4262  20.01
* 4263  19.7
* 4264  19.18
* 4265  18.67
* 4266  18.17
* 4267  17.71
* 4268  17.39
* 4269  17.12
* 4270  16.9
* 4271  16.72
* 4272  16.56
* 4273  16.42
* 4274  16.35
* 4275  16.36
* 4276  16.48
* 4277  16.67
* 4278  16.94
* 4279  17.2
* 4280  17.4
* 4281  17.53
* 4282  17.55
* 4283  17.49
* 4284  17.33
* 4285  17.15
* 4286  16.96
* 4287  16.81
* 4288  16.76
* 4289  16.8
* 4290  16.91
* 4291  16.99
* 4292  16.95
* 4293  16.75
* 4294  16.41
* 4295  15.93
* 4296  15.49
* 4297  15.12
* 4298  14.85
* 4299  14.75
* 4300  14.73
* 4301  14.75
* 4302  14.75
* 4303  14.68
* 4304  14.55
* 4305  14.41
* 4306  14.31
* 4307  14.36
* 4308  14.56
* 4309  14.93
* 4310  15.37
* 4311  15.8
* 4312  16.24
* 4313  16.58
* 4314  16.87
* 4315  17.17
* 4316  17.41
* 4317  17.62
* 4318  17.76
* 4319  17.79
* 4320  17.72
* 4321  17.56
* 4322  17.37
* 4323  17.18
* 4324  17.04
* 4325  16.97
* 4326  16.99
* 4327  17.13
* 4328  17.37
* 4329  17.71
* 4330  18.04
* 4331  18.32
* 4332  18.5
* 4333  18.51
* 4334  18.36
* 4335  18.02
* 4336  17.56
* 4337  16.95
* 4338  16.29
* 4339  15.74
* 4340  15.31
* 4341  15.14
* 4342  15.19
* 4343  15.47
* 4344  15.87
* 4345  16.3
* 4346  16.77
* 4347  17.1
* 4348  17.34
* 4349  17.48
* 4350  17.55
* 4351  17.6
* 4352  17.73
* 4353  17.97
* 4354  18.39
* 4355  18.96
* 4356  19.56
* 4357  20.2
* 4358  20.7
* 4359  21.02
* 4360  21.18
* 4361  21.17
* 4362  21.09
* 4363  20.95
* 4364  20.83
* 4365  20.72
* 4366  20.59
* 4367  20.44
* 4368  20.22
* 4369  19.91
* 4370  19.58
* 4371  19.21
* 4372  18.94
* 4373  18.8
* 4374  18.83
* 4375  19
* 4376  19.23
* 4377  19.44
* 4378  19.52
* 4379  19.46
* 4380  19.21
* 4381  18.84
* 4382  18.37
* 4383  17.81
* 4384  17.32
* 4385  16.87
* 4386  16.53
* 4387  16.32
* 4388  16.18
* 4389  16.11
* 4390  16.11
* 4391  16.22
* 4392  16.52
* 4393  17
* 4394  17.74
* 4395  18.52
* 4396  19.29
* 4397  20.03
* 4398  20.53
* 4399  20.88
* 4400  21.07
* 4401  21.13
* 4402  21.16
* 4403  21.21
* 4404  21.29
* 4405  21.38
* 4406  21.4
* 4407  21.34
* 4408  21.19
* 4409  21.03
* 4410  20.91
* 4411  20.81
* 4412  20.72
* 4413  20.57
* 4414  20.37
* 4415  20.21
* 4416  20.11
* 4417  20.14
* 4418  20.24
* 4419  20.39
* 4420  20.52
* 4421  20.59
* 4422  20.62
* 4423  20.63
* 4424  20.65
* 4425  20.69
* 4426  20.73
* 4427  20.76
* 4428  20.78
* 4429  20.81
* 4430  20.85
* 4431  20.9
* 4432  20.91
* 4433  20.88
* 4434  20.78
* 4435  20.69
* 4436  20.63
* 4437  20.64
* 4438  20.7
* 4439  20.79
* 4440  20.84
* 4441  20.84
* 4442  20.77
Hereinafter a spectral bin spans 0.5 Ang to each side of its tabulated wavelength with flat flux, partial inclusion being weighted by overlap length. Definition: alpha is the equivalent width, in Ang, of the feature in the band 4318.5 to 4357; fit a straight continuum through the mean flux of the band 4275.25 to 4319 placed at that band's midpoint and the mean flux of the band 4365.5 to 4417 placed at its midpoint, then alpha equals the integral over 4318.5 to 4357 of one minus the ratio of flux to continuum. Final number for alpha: 0.5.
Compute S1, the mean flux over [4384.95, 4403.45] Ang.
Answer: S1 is 18.4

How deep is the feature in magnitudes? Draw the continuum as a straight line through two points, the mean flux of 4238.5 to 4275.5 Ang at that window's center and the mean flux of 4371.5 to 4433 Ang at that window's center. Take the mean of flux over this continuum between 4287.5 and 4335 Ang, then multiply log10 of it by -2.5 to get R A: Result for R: 0.14 mag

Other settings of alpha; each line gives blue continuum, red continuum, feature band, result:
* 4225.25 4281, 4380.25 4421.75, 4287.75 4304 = 2.20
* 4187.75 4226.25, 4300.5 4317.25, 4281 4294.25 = -0.85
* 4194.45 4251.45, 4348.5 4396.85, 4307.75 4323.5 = 1.35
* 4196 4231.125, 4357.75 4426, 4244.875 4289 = 0.94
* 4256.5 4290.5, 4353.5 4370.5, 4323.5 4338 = 1.32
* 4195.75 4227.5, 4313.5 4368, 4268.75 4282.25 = 0.81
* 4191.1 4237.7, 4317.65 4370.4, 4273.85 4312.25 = 4.07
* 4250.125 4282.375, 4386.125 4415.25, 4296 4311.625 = 3.06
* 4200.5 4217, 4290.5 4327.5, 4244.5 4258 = -0.92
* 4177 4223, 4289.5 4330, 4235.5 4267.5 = -2.86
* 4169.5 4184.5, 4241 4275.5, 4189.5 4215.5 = -1.08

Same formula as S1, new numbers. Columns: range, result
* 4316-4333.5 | 17.6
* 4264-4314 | 16.3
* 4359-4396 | 18.8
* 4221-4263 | 17.9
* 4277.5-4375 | 17.4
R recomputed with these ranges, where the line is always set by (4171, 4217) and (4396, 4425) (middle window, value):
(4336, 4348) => 0.22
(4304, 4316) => 0.23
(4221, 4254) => 0.04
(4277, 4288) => 0.10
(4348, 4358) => 0.08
